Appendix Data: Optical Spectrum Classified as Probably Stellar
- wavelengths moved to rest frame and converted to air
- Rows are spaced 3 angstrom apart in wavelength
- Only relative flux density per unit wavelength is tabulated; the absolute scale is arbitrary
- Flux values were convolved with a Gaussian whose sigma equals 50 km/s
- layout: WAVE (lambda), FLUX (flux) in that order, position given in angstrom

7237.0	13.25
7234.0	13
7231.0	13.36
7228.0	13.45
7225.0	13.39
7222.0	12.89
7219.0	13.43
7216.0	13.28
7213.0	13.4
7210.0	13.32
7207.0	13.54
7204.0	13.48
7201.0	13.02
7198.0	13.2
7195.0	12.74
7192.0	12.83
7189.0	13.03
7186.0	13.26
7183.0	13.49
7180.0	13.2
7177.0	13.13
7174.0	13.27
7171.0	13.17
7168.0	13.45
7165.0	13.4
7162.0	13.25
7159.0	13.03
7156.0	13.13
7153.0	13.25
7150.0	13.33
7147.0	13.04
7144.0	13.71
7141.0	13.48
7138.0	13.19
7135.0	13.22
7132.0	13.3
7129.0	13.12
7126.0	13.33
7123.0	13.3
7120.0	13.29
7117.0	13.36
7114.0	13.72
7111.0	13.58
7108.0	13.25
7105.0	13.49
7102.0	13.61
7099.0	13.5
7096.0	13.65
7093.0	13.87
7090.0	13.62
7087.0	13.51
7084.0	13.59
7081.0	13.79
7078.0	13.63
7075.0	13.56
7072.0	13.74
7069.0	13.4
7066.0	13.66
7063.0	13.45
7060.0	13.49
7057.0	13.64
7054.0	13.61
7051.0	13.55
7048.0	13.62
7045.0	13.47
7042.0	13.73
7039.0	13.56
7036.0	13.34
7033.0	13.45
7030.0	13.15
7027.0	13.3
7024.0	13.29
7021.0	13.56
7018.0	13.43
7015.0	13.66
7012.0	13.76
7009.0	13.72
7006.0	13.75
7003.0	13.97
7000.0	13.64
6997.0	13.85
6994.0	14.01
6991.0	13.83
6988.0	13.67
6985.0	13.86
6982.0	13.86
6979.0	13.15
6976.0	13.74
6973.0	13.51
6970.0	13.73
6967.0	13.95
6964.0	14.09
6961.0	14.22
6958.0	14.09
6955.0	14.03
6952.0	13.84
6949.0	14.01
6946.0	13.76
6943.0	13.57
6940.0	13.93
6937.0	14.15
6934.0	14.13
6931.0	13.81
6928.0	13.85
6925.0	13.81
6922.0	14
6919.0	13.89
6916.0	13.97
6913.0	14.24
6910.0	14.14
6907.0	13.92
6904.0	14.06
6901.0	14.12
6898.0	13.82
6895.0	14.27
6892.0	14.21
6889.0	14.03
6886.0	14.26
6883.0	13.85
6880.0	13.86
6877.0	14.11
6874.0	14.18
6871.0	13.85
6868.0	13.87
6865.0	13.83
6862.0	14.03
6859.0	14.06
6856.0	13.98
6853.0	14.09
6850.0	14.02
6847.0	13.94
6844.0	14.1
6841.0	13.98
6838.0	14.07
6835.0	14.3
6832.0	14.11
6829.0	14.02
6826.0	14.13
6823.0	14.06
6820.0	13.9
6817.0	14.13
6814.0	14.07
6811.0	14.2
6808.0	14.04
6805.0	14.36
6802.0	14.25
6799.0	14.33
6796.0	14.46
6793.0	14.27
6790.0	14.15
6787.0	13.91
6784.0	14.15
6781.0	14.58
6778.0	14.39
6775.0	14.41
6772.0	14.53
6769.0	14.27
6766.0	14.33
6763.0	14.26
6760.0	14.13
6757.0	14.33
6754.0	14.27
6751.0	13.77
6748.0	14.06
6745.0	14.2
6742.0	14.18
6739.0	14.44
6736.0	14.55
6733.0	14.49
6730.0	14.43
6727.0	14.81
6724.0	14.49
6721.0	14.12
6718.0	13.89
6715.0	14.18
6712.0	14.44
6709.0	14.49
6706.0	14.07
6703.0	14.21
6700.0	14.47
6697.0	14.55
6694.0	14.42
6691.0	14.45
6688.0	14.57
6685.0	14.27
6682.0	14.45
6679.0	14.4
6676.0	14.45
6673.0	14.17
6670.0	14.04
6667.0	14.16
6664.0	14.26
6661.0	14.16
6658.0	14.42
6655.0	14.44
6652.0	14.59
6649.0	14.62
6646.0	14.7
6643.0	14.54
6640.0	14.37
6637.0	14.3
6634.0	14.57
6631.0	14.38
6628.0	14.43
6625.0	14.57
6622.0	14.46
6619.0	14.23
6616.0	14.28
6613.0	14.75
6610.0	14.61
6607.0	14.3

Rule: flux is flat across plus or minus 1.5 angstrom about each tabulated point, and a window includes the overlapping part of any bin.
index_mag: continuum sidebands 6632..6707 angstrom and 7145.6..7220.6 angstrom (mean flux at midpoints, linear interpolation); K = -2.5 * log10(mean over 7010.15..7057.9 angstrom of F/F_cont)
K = 0.005 mag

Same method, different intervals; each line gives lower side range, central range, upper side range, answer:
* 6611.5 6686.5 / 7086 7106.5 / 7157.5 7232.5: -0.013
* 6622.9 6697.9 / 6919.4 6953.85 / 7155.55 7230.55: -0.008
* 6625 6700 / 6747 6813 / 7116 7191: -0.009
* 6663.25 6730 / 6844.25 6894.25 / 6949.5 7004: 0.001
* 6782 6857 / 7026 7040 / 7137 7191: 0.019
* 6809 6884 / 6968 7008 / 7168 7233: -0.002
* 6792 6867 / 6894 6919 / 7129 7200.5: -0.012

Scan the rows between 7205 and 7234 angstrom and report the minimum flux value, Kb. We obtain 12.89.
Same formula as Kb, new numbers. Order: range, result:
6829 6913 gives 13.82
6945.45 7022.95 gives 13.15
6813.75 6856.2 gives 13.9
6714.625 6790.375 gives 13.77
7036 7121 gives 13.25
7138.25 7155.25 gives 13.04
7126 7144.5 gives 13.12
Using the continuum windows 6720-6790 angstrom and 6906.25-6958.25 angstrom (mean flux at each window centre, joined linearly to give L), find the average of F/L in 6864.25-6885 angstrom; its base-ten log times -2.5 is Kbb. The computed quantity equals 0.01 mag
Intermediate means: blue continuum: 14.3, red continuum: 13.9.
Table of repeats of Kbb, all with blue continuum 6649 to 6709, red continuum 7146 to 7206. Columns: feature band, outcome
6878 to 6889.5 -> -0.01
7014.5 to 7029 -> 0.01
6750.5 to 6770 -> 0.00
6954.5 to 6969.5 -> -0.03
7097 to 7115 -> -0.01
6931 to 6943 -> -0.02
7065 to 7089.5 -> -0.02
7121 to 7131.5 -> 0.00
